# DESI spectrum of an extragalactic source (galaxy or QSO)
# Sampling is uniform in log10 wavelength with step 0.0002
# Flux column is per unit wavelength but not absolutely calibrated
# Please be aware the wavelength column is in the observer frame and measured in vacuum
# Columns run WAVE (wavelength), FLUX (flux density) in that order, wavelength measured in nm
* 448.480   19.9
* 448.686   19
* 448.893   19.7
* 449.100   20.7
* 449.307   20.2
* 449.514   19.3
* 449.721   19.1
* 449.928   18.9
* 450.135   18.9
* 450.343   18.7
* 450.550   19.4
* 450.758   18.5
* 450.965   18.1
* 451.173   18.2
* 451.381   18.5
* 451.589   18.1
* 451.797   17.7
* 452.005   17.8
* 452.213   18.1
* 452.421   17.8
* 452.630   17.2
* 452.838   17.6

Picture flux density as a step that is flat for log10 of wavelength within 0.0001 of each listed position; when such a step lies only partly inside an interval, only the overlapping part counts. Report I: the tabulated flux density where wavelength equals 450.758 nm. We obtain 18.5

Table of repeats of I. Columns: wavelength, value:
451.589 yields 18.1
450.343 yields 18.7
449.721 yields 19.1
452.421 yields 17.8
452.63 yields 17.2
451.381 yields 18.5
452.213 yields 18.1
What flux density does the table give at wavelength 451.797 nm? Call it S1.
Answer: 17.7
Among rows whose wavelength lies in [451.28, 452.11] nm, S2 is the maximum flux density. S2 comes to 18.5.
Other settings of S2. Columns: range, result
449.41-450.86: 19.4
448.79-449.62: 20.7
